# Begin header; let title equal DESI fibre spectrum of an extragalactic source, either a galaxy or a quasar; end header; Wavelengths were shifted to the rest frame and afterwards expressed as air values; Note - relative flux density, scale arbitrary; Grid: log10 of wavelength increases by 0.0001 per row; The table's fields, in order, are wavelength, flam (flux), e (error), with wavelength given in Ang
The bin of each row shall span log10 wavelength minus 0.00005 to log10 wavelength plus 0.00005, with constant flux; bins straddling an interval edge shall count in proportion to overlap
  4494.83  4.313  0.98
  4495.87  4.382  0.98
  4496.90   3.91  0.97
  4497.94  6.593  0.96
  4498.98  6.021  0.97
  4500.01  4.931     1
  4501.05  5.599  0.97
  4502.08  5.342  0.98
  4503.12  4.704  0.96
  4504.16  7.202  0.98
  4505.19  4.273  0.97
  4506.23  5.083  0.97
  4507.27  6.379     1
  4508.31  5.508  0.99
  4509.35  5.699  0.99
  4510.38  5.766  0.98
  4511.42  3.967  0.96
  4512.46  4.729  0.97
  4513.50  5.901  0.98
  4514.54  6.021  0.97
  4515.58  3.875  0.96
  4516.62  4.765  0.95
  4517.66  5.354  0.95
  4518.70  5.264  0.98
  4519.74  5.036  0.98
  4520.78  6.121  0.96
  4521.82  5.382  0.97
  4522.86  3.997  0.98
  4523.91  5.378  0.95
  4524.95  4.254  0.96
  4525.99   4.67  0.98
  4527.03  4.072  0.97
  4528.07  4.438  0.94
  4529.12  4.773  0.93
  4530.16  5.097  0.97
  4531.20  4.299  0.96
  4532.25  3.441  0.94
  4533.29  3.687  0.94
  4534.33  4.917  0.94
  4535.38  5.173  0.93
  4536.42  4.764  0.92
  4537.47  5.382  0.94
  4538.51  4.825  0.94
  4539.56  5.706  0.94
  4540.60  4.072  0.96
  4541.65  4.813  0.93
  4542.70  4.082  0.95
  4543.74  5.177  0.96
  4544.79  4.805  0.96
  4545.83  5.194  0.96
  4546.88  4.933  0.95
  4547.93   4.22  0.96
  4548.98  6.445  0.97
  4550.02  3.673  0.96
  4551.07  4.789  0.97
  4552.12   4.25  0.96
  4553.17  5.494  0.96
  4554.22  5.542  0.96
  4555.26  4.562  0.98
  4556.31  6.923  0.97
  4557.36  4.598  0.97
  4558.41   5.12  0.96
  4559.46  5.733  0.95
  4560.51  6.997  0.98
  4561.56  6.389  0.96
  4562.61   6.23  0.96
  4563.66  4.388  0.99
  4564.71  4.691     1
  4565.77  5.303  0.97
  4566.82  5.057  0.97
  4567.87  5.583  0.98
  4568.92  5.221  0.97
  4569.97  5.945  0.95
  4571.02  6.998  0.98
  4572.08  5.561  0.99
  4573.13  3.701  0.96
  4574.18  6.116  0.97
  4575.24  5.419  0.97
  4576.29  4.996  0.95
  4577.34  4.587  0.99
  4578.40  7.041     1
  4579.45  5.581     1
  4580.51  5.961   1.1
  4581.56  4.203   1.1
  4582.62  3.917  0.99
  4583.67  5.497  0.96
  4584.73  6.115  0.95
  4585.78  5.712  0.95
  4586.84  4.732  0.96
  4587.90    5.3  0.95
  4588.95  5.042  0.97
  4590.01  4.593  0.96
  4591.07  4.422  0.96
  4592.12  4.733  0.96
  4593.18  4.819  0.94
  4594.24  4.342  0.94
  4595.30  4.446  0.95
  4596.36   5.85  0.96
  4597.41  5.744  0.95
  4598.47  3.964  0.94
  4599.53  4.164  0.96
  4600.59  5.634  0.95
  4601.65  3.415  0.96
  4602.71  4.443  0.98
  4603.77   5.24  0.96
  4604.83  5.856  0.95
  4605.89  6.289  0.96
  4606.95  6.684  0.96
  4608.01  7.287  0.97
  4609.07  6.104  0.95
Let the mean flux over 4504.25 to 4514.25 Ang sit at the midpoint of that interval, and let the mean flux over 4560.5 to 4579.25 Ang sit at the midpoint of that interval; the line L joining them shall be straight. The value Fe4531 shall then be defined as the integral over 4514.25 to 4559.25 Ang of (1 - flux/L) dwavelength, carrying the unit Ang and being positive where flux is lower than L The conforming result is 4.69 Ang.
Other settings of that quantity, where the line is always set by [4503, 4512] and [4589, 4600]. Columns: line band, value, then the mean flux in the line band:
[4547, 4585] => -3.0 Ang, 5.35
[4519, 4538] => 1.9 Ang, 4.72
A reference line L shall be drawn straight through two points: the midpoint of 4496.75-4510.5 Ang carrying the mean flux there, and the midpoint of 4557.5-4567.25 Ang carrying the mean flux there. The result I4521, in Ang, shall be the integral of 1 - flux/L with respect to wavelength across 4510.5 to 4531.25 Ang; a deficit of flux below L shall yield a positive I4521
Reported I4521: 2.4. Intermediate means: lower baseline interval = 5.54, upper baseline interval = 5.51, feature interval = 4.9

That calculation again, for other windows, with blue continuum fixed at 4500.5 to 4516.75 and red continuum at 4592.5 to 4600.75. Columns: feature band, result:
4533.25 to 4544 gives 0.7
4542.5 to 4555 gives 0.5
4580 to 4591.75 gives -0.4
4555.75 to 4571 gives -1.9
